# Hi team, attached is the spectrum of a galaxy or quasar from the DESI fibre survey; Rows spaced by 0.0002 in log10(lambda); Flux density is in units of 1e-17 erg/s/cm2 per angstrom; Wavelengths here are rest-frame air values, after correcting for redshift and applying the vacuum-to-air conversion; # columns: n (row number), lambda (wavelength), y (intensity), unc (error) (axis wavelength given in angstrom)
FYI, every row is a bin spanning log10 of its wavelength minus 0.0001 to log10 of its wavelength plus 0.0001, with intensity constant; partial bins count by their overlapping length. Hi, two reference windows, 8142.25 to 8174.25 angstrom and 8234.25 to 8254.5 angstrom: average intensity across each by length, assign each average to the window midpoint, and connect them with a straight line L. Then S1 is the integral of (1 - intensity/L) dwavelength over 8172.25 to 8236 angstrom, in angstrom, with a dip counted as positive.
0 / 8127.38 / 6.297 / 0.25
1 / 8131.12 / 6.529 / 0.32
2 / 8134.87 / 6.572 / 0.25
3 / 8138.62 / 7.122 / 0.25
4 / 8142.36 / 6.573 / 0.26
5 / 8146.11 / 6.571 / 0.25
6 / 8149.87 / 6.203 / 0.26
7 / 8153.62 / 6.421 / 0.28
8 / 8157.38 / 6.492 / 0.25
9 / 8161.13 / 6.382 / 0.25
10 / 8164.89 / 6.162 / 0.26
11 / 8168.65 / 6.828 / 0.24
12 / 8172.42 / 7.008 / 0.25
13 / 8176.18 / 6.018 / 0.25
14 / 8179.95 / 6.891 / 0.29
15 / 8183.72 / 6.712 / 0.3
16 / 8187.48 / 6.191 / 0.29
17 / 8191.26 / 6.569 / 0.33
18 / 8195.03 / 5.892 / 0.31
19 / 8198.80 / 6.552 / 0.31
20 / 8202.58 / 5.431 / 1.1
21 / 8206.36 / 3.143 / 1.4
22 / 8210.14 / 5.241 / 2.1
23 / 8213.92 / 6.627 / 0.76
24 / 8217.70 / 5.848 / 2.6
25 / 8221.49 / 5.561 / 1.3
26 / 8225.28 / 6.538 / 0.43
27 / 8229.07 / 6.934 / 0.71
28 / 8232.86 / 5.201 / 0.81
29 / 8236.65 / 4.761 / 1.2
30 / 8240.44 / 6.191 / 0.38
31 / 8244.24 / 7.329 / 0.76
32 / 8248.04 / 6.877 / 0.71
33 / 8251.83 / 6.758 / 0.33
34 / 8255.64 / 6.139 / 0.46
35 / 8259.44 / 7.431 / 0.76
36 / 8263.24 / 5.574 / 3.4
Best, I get 4.51 angstrom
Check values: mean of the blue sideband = 6.51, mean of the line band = 5.97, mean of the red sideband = 6.34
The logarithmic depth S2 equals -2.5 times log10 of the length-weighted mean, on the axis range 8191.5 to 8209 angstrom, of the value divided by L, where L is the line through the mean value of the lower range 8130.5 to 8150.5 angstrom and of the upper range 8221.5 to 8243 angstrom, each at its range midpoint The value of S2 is 0.15 mag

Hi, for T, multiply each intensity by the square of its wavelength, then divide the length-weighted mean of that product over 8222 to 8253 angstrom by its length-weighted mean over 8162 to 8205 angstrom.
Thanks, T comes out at 1.00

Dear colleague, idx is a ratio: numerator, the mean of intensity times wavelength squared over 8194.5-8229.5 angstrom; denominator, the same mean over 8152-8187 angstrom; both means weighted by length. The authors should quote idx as 0.89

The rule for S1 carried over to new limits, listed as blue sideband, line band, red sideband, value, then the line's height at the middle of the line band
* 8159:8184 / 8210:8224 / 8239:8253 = 1.6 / 6.71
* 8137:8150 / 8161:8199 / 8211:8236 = -0.6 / 6.37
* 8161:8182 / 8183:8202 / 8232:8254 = 0.5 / 6.46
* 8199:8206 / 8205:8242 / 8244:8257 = 1.5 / 5.87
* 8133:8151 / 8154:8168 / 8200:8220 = -0.3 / 6.26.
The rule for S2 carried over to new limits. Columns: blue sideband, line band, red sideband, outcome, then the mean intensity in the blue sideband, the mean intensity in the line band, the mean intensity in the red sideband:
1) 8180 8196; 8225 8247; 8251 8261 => 0.08 mag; 6.43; 6.16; 6.75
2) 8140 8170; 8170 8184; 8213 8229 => -0.05 mag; 6.46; 6.65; 6.2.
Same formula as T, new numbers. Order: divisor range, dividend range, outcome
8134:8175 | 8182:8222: 0.89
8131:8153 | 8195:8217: 0.84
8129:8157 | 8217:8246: 0.94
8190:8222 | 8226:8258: 1.13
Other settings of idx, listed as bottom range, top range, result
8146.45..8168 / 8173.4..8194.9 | 1.02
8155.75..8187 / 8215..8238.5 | 0.90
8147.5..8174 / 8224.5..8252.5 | 0.99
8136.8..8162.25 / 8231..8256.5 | 0.97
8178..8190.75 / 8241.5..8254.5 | 1.06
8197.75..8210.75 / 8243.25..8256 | 1.38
